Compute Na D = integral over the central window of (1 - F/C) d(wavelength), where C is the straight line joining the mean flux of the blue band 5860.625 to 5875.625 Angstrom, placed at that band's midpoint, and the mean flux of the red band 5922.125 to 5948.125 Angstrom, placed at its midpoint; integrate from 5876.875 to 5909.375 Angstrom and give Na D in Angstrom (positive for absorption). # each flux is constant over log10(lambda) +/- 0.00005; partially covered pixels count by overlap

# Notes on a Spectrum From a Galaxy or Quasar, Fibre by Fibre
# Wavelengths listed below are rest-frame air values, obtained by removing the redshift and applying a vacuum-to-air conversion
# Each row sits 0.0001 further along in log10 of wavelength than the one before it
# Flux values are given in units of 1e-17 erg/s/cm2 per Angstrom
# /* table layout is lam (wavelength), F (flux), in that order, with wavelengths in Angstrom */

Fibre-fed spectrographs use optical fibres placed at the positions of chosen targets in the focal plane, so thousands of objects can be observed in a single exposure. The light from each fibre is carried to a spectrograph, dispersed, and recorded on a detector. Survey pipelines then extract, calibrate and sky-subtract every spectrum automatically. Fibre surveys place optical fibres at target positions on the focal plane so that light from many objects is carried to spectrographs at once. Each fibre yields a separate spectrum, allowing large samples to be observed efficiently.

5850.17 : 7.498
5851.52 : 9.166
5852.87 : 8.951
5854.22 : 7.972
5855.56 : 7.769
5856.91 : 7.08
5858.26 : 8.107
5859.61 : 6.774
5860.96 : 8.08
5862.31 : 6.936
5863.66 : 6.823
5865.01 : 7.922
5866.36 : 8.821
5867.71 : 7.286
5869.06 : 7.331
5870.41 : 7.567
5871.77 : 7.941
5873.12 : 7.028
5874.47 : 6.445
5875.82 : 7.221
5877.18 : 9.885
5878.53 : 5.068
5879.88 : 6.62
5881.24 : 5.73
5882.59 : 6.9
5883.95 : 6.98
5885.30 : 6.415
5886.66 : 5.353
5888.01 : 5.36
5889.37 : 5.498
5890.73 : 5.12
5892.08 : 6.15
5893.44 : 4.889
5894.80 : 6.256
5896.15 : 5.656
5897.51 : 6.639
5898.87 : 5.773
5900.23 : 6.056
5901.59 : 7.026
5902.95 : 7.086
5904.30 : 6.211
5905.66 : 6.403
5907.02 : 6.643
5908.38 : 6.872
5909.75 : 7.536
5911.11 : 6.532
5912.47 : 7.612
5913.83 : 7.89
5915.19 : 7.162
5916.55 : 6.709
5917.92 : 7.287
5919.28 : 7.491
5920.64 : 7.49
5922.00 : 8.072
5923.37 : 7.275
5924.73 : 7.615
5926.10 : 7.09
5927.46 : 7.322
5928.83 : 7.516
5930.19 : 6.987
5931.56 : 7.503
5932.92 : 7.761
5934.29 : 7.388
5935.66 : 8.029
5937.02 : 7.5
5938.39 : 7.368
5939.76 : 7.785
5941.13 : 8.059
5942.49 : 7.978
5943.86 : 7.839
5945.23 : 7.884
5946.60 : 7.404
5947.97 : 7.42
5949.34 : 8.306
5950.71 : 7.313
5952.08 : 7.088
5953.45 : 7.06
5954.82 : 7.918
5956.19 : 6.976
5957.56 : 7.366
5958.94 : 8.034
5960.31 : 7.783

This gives 5.4 Angstrom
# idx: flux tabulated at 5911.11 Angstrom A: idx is 6.532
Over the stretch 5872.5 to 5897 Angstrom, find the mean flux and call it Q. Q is 6.25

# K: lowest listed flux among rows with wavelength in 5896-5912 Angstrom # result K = 5.656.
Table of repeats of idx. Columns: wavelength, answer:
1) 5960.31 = 7.783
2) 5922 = 8.072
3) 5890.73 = 5.12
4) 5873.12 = 7.028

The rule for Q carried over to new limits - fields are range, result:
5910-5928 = 7.36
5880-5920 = 6.46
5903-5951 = 7.41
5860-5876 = 7.45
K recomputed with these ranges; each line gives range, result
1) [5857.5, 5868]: 6.774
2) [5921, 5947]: 6.987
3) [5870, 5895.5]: 4.889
